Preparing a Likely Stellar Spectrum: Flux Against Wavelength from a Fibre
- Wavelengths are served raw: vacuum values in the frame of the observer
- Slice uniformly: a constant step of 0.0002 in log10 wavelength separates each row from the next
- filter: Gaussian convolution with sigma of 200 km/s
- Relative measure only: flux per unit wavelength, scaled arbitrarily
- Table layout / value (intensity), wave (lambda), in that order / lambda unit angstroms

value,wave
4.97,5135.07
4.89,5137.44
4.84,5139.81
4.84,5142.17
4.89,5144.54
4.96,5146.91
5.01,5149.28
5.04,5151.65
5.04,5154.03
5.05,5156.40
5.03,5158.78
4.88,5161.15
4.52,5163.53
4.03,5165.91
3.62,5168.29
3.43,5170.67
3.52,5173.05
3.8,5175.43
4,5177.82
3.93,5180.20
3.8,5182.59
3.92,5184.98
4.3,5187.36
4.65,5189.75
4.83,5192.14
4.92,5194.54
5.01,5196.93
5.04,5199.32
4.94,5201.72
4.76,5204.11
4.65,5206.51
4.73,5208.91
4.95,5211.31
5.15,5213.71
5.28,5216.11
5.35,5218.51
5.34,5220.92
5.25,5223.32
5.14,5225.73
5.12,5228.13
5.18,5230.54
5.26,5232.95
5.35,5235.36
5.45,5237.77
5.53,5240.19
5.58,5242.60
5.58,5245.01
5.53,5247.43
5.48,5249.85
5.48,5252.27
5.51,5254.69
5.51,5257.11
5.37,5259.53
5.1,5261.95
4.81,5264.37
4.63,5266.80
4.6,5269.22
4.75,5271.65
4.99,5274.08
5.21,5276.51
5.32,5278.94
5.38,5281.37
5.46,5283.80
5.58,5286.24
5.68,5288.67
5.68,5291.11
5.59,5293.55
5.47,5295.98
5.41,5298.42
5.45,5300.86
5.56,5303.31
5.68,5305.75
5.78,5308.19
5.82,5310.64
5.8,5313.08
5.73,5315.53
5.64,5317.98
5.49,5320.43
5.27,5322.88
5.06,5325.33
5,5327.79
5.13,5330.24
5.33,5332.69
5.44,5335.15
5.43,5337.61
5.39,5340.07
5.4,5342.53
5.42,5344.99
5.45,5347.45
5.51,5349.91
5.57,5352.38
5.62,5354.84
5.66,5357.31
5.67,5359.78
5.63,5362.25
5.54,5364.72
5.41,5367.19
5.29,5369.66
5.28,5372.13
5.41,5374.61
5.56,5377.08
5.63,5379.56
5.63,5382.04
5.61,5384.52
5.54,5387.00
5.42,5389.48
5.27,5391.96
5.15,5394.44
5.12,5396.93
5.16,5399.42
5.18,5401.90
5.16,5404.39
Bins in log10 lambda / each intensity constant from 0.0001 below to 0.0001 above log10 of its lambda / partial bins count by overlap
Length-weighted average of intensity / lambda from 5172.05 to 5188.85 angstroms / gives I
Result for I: 3.91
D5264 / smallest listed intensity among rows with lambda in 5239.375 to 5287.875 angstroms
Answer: 4.6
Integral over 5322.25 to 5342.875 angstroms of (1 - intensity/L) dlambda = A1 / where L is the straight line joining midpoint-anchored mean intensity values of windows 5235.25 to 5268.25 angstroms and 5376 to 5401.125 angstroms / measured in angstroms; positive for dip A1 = 0.4 angstroms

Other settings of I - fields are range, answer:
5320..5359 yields 5.39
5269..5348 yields 5.42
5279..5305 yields 5.52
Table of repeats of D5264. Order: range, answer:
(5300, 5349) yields 5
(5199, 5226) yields 4.65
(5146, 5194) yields 3.43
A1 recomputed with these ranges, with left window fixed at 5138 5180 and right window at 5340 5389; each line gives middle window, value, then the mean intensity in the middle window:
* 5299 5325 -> -1.7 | 5.6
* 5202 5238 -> -2.4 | 5.12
